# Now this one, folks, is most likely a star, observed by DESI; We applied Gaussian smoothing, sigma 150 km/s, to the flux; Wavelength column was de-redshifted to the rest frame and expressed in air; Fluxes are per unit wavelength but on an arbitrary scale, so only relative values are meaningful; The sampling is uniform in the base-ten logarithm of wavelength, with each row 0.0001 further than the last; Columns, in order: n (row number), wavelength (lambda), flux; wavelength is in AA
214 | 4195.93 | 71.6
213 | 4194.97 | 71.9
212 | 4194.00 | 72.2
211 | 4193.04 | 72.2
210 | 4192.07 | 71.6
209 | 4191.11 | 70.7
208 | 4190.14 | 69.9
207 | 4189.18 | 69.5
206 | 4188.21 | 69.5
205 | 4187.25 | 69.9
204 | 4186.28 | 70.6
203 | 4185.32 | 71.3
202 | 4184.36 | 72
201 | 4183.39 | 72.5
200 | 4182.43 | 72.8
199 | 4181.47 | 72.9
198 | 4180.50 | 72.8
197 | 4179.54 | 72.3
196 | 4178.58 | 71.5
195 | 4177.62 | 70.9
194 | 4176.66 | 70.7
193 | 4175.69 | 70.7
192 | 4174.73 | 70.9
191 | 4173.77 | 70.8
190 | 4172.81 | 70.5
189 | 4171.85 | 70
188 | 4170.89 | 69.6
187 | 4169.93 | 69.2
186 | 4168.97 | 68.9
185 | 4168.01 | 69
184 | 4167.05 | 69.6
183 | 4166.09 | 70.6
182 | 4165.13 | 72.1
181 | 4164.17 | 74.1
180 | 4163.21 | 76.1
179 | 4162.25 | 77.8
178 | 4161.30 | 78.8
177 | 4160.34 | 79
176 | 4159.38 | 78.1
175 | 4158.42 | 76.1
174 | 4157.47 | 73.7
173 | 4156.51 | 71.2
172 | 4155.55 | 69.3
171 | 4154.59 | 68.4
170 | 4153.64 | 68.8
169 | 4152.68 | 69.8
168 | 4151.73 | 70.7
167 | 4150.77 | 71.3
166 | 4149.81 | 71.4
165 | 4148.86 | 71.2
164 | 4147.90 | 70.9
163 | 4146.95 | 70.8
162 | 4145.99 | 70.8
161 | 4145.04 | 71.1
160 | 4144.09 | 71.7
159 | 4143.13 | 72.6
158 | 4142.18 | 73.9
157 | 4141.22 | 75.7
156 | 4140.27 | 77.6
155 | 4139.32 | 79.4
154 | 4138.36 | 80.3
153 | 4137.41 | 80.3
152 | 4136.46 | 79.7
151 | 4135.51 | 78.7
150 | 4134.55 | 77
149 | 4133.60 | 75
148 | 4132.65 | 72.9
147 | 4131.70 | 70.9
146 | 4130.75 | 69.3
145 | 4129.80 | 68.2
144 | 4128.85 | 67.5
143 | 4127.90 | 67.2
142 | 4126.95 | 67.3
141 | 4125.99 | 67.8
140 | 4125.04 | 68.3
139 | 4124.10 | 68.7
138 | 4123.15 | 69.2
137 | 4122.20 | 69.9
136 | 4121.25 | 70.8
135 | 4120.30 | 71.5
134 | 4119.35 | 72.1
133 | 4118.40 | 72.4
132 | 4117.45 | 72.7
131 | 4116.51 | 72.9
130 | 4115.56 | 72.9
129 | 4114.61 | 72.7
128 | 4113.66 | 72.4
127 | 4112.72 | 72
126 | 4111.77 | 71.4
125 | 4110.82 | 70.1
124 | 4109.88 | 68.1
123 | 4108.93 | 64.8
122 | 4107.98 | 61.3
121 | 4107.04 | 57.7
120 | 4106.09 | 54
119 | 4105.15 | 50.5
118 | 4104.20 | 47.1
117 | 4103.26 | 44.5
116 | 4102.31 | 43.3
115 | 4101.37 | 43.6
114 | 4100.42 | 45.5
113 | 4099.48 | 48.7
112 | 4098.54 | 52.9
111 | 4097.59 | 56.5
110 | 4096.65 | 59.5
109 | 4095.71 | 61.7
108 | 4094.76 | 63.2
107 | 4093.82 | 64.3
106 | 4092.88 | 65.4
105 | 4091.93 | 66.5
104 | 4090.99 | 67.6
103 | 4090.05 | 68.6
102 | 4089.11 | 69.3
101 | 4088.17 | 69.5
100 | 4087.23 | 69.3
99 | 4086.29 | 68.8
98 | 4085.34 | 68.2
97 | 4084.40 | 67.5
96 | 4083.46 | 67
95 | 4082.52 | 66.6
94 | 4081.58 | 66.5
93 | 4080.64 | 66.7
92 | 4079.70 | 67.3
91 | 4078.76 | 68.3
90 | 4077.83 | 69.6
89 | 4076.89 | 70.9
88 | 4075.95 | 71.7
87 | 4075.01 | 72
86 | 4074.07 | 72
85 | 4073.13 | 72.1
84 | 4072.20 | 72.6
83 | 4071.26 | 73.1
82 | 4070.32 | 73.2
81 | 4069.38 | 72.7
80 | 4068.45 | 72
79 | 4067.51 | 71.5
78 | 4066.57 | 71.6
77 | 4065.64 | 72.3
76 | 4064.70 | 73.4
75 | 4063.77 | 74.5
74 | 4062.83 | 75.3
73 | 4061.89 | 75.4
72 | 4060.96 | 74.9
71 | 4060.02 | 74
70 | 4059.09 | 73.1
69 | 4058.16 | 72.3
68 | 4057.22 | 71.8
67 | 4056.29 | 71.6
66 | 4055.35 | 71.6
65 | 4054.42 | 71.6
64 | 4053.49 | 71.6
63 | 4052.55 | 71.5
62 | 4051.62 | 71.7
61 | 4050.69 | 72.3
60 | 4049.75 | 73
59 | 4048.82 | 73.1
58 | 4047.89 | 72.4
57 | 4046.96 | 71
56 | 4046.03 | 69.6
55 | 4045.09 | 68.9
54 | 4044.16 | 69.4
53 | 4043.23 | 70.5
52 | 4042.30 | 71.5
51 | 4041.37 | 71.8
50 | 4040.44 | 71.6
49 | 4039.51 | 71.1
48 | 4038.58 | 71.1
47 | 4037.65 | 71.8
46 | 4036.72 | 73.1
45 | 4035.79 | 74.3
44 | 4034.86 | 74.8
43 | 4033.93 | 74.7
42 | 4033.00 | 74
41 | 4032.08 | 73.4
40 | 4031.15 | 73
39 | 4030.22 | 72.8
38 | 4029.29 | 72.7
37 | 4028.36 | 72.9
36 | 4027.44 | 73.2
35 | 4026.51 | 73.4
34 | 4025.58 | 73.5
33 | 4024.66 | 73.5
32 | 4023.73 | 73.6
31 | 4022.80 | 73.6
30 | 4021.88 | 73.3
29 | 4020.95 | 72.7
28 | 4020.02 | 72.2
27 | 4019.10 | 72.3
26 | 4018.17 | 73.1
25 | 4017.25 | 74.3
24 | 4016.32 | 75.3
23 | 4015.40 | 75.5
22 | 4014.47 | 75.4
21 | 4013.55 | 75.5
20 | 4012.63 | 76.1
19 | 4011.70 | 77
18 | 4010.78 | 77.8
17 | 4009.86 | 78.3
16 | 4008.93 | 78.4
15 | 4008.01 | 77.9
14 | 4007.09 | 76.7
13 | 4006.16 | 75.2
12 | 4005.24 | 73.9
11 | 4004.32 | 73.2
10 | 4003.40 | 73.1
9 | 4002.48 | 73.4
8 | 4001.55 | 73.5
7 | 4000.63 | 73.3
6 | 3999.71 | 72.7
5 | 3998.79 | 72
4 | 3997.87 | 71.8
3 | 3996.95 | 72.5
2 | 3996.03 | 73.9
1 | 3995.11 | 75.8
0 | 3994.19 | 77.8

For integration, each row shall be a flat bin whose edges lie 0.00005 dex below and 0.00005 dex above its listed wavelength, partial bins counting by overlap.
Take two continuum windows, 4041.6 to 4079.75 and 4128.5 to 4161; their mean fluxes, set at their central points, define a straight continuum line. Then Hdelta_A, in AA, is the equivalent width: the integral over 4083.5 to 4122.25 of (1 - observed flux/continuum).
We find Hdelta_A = 4.9 AA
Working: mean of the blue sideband 72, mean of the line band 63.4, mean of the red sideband 73.4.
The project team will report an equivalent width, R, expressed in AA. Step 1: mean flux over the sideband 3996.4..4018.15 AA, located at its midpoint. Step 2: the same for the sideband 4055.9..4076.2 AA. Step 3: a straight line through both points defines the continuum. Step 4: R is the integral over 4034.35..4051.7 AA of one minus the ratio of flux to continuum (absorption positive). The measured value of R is 0.5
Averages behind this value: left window 74.9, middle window 71.7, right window 72.9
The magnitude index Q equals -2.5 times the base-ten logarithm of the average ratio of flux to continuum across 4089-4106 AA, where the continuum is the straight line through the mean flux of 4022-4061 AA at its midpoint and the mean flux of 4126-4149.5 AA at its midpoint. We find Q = 0.28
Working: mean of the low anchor 72.4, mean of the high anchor 73.2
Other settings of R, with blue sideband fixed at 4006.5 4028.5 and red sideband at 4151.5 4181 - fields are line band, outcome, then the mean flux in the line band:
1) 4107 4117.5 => 0.5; 69.4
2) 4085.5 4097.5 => 1.2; 65.9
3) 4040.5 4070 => 0.8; 72.2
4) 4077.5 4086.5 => 0.7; 67.6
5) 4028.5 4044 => 0.4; 72.6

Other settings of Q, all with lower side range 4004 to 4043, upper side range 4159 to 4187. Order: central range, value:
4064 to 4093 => 0.05 mag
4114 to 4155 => 0.01 mag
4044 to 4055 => 0.03 mag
